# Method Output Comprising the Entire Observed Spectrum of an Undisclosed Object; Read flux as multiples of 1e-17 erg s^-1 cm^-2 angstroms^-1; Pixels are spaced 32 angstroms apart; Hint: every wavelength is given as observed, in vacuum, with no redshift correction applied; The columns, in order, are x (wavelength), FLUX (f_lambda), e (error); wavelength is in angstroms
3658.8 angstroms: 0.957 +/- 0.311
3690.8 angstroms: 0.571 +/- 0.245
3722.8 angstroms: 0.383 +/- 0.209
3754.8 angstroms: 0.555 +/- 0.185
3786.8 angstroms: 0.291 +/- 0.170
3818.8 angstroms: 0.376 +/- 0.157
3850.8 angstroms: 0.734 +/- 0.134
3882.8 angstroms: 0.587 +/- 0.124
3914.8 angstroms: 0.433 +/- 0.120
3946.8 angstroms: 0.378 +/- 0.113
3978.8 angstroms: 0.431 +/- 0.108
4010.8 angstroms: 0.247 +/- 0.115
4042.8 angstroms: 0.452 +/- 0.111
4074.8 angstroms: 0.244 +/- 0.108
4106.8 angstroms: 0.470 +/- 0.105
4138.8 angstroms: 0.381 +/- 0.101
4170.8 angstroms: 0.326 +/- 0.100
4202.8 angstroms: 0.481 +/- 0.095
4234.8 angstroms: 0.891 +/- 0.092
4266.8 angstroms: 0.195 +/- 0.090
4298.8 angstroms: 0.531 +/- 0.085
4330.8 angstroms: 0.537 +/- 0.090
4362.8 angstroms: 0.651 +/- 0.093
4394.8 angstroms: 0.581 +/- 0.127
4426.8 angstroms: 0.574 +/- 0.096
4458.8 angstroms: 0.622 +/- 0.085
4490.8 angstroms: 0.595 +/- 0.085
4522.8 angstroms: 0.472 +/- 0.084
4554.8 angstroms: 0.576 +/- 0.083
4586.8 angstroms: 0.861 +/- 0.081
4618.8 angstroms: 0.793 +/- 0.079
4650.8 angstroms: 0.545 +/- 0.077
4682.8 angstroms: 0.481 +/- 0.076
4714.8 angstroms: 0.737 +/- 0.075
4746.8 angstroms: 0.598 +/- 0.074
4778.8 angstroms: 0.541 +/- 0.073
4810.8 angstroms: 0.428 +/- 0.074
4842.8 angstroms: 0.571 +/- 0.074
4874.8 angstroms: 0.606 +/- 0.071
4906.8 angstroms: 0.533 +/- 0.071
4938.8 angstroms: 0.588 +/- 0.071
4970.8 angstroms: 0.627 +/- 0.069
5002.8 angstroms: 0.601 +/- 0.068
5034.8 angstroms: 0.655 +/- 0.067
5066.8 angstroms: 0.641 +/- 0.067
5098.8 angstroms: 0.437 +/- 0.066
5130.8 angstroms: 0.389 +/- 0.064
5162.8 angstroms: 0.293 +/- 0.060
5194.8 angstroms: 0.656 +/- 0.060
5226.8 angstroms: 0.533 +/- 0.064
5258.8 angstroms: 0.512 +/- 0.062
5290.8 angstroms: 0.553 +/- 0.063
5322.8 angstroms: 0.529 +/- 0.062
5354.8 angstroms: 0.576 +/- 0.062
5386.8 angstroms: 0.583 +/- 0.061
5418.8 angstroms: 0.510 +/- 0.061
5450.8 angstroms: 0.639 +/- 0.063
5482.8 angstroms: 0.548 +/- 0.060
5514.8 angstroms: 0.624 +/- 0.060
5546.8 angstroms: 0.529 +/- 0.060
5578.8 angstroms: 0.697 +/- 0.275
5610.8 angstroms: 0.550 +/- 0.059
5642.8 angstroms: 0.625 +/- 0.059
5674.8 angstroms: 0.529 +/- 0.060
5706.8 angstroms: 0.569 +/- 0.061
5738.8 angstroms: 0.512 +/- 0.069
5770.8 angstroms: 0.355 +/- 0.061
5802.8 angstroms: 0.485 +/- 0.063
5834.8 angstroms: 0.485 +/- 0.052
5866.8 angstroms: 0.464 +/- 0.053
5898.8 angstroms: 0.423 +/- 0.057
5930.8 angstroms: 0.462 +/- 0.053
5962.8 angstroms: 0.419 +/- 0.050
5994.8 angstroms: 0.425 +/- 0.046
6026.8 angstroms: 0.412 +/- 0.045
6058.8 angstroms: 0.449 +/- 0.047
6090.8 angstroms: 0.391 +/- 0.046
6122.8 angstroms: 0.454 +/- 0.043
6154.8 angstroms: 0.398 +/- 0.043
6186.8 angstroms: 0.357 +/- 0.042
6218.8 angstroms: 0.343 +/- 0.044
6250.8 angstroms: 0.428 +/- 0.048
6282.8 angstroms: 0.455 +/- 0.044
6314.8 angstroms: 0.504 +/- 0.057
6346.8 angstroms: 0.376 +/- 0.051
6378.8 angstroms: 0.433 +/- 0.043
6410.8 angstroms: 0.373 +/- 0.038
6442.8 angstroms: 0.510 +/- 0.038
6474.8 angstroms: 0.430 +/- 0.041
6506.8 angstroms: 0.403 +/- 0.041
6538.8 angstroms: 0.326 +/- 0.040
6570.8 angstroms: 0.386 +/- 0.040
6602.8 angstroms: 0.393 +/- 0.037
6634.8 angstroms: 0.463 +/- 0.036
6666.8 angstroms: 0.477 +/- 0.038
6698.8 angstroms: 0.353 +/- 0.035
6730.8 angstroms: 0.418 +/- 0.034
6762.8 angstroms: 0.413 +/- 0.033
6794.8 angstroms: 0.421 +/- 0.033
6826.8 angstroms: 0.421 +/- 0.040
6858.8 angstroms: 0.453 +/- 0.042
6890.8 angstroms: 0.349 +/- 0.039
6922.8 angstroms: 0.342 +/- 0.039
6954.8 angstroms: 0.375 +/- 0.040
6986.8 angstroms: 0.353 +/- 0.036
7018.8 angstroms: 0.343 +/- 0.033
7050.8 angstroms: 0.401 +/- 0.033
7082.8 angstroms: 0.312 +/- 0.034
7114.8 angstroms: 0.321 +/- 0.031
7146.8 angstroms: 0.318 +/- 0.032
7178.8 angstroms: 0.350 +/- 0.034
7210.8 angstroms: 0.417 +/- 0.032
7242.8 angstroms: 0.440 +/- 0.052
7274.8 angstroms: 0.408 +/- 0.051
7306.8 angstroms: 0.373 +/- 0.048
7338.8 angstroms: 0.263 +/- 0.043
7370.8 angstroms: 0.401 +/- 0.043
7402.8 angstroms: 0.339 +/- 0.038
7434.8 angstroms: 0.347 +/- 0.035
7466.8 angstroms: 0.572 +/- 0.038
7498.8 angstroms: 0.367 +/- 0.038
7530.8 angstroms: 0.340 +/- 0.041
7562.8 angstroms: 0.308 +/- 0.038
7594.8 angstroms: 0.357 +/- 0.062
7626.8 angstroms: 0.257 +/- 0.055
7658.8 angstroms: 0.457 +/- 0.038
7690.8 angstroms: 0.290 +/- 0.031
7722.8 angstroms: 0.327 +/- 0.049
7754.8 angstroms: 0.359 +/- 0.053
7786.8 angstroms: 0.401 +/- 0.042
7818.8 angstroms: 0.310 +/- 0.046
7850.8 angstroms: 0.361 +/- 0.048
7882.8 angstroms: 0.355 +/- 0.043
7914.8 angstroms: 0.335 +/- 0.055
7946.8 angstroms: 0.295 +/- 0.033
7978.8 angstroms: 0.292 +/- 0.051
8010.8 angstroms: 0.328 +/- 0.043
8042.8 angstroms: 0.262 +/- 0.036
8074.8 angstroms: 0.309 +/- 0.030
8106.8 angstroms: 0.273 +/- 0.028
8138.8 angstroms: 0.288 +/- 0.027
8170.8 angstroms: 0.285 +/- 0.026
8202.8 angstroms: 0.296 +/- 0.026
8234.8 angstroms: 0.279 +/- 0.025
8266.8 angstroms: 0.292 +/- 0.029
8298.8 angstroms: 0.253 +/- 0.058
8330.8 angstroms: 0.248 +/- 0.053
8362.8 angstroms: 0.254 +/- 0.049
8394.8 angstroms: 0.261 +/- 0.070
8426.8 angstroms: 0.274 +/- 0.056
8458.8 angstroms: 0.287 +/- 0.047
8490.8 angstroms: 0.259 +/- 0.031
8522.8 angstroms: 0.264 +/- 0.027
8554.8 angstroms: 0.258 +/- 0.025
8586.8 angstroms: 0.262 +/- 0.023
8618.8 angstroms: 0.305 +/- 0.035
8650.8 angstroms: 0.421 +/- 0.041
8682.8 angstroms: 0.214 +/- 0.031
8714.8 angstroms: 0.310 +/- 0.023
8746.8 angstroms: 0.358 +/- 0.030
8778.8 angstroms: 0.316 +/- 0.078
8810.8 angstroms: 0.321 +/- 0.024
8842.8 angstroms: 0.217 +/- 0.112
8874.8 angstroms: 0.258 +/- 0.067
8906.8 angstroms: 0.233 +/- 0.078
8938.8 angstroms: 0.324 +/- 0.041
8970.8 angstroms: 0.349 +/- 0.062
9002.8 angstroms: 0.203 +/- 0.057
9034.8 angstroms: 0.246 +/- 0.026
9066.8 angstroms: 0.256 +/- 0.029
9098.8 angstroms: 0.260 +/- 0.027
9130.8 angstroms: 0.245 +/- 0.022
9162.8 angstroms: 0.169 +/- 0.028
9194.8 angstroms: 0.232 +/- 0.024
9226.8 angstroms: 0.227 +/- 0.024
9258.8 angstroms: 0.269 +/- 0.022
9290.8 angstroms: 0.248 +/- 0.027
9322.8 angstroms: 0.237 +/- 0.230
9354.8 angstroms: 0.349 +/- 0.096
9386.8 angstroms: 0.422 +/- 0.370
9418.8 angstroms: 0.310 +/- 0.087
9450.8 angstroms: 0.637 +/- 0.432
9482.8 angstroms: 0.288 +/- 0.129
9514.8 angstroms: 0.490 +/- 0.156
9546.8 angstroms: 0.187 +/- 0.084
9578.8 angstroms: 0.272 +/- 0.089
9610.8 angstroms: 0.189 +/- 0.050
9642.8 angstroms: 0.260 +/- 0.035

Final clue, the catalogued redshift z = 0.14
